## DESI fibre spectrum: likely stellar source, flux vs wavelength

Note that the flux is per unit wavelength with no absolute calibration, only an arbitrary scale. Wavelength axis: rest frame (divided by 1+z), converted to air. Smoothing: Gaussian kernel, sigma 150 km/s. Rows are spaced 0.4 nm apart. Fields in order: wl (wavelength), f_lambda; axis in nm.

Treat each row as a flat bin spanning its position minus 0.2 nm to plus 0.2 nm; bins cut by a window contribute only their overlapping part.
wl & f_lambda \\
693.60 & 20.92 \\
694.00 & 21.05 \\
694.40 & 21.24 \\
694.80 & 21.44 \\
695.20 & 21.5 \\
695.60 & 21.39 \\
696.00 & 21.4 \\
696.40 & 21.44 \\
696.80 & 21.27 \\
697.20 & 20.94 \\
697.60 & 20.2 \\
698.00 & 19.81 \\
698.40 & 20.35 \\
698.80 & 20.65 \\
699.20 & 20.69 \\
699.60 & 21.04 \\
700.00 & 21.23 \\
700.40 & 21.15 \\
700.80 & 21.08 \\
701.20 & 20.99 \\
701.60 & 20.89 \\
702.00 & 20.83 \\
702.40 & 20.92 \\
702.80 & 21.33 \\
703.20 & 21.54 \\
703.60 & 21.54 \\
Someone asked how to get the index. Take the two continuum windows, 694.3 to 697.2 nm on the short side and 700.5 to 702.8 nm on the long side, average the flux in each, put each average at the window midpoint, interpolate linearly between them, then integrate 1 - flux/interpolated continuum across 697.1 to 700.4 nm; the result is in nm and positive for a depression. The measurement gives 0.08 nm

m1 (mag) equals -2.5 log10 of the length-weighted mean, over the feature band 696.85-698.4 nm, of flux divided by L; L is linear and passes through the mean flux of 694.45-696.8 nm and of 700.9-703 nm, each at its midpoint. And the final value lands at 0.05 mag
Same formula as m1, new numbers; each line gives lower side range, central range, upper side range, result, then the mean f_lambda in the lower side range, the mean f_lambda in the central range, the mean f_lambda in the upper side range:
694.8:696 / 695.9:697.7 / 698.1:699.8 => 0.00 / 21.4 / 21.1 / 20.6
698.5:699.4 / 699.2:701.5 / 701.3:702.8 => -0.01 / 20.6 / 21.1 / 20.9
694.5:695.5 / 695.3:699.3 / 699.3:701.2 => 0.02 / 21.4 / 20.8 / 21.1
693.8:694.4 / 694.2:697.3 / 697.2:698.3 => -0.03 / 21.1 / 21.3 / 20.2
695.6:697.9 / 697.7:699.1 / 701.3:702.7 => 0.04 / 21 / 20.3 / 20.9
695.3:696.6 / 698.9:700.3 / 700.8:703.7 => 0.01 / 21.4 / 21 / 21.1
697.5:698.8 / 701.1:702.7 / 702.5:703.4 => 0.01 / 20.2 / 20.9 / 21.4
